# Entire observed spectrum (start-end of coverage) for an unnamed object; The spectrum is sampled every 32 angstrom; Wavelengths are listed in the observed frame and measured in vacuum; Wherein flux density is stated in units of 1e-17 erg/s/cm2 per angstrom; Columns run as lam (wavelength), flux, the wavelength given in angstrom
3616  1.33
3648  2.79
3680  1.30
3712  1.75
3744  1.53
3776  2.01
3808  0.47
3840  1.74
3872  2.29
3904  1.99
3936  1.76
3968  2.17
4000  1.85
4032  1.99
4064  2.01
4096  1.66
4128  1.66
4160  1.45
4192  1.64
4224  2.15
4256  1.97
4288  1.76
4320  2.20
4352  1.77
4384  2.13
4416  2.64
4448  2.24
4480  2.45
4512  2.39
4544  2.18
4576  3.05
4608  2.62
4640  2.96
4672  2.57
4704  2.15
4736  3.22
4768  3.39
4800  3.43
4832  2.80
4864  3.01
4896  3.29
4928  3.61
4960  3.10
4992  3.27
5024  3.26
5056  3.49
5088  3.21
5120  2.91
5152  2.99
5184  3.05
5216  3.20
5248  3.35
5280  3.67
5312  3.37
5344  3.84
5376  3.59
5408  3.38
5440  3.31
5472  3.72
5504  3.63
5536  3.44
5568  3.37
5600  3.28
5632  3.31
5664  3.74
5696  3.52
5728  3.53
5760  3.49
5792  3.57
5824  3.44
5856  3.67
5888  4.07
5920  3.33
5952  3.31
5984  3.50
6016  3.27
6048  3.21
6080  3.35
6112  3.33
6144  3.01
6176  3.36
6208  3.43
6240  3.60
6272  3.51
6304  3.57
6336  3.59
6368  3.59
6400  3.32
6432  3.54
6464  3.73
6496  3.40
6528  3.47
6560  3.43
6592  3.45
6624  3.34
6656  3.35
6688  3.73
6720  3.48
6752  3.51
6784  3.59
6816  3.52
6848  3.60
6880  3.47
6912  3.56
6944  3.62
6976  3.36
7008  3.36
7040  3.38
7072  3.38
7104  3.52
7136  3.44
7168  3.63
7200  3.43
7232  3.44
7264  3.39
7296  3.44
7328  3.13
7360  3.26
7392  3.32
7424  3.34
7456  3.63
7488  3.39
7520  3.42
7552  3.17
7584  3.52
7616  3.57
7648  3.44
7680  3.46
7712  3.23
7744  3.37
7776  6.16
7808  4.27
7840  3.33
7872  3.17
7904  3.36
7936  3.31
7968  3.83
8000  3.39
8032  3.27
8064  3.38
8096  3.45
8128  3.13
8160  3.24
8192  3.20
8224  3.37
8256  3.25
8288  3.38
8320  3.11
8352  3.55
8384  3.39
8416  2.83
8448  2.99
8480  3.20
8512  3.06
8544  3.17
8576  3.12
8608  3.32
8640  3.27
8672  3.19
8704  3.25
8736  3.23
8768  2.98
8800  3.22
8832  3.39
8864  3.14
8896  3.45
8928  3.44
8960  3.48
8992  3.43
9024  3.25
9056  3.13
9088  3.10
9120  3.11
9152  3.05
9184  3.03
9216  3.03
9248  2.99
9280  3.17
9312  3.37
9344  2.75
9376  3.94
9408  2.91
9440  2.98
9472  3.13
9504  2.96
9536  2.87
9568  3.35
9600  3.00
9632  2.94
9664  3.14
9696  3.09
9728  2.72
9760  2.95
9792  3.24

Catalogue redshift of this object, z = 0.186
